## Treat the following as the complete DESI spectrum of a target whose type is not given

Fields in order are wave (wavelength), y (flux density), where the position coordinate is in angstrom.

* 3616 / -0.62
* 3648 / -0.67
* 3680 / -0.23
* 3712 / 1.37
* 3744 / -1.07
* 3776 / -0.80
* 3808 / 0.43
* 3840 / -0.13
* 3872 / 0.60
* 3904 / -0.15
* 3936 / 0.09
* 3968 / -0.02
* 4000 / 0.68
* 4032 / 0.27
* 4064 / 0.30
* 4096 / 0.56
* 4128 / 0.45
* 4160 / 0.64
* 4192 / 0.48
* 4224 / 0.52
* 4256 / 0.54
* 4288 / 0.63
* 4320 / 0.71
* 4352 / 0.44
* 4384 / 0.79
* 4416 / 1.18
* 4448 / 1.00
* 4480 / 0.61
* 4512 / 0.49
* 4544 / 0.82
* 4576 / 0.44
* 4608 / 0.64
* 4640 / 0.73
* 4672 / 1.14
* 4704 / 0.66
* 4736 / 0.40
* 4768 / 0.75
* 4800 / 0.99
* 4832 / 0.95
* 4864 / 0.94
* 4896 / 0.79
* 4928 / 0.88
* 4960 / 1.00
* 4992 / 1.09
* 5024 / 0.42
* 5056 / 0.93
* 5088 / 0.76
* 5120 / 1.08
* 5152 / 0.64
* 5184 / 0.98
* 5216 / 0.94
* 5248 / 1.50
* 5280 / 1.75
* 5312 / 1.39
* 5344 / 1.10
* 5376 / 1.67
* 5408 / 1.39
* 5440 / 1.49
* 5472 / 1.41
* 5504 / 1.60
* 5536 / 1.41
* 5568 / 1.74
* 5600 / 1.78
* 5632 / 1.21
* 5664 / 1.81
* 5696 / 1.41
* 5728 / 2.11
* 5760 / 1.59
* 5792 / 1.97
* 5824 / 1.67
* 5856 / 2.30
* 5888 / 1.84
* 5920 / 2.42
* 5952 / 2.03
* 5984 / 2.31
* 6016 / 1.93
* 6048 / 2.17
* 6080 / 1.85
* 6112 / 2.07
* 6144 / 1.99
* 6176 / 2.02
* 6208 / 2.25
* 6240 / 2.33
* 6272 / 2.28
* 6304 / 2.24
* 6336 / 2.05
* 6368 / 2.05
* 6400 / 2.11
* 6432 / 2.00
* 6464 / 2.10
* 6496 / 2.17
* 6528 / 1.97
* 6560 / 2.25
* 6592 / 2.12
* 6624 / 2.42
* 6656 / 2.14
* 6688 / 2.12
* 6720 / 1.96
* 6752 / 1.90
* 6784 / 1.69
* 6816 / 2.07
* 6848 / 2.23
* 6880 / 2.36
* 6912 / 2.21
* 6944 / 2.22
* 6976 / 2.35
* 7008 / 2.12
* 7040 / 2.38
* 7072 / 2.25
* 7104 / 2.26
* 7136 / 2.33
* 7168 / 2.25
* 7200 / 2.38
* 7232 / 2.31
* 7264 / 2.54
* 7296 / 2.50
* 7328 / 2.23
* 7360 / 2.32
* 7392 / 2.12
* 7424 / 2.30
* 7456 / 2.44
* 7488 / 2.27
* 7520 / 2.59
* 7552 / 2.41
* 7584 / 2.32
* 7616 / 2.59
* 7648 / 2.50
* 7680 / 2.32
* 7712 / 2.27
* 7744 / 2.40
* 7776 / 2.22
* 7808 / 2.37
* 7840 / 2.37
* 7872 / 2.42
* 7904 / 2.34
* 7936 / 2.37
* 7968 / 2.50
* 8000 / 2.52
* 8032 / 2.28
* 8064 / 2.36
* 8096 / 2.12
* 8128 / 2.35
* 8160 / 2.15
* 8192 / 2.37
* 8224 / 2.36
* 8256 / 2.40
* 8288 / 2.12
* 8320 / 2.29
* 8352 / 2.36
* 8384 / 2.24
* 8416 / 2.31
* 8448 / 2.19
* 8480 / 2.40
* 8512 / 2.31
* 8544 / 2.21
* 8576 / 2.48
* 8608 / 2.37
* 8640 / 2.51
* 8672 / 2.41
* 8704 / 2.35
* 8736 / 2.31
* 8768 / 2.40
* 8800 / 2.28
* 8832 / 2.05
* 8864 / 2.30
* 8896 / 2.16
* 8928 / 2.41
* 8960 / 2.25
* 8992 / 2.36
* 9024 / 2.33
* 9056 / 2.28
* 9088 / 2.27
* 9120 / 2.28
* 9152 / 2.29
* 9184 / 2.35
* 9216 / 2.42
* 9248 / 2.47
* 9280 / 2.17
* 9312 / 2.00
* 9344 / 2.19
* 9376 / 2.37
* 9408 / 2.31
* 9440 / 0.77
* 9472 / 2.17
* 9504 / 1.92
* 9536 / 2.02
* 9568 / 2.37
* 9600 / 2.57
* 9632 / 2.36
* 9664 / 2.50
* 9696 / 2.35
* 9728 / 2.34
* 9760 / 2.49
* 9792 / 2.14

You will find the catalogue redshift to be 0.31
